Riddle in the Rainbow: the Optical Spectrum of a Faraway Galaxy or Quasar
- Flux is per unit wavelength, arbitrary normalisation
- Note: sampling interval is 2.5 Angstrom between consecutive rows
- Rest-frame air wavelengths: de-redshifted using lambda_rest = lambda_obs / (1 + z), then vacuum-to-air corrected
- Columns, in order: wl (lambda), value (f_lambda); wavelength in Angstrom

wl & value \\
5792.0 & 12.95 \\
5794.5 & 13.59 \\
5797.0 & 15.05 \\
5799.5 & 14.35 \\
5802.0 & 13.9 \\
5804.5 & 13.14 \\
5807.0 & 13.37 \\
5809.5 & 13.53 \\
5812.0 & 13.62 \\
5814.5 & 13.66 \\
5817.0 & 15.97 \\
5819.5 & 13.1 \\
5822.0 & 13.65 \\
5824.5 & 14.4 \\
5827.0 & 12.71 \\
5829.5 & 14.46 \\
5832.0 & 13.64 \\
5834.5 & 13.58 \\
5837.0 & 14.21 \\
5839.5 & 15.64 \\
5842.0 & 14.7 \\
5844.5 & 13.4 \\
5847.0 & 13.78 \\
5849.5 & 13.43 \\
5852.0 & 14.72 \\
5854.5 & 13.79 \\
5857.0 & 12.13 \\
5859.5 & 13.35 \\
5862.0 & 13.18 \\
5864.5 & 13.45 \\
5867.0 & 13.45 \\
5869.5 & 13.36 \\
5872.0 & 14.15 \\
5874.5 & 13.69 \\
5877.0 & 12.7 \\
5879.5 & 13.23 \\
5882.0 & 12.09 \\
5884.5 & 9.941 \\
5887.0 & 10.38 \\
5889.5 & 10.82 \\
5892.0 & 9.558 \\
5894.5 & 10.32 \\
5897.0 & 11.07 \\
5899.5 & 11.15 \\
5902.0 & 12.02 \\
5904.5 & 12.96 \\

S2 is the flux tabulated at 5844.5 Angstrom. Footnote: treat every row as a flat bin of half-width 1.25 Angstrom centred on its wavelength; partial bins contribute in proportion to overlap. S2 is 13.4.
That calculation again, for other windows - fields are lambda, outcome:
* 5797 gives 15.05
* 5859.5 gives 13.35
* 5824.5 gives 14.4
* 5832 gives 13.64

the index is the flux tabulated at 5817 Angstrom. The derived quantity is 15.97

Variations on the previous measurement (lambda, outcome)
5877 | 12.7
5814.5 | 13.66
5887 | 10.38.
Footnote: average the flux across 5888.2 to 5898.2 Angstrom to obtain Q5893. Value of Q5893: 10.4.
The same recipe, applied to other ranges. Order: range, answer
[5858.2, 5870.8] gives 13.4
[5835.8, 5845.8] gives 14.5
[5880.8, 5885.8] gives 11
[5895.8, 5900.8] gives 11.1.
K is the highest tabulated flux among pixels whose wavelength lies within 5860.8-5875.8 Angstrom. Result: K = 14.15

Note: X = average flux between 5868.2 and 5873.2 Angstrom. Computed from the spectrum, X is 13.7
